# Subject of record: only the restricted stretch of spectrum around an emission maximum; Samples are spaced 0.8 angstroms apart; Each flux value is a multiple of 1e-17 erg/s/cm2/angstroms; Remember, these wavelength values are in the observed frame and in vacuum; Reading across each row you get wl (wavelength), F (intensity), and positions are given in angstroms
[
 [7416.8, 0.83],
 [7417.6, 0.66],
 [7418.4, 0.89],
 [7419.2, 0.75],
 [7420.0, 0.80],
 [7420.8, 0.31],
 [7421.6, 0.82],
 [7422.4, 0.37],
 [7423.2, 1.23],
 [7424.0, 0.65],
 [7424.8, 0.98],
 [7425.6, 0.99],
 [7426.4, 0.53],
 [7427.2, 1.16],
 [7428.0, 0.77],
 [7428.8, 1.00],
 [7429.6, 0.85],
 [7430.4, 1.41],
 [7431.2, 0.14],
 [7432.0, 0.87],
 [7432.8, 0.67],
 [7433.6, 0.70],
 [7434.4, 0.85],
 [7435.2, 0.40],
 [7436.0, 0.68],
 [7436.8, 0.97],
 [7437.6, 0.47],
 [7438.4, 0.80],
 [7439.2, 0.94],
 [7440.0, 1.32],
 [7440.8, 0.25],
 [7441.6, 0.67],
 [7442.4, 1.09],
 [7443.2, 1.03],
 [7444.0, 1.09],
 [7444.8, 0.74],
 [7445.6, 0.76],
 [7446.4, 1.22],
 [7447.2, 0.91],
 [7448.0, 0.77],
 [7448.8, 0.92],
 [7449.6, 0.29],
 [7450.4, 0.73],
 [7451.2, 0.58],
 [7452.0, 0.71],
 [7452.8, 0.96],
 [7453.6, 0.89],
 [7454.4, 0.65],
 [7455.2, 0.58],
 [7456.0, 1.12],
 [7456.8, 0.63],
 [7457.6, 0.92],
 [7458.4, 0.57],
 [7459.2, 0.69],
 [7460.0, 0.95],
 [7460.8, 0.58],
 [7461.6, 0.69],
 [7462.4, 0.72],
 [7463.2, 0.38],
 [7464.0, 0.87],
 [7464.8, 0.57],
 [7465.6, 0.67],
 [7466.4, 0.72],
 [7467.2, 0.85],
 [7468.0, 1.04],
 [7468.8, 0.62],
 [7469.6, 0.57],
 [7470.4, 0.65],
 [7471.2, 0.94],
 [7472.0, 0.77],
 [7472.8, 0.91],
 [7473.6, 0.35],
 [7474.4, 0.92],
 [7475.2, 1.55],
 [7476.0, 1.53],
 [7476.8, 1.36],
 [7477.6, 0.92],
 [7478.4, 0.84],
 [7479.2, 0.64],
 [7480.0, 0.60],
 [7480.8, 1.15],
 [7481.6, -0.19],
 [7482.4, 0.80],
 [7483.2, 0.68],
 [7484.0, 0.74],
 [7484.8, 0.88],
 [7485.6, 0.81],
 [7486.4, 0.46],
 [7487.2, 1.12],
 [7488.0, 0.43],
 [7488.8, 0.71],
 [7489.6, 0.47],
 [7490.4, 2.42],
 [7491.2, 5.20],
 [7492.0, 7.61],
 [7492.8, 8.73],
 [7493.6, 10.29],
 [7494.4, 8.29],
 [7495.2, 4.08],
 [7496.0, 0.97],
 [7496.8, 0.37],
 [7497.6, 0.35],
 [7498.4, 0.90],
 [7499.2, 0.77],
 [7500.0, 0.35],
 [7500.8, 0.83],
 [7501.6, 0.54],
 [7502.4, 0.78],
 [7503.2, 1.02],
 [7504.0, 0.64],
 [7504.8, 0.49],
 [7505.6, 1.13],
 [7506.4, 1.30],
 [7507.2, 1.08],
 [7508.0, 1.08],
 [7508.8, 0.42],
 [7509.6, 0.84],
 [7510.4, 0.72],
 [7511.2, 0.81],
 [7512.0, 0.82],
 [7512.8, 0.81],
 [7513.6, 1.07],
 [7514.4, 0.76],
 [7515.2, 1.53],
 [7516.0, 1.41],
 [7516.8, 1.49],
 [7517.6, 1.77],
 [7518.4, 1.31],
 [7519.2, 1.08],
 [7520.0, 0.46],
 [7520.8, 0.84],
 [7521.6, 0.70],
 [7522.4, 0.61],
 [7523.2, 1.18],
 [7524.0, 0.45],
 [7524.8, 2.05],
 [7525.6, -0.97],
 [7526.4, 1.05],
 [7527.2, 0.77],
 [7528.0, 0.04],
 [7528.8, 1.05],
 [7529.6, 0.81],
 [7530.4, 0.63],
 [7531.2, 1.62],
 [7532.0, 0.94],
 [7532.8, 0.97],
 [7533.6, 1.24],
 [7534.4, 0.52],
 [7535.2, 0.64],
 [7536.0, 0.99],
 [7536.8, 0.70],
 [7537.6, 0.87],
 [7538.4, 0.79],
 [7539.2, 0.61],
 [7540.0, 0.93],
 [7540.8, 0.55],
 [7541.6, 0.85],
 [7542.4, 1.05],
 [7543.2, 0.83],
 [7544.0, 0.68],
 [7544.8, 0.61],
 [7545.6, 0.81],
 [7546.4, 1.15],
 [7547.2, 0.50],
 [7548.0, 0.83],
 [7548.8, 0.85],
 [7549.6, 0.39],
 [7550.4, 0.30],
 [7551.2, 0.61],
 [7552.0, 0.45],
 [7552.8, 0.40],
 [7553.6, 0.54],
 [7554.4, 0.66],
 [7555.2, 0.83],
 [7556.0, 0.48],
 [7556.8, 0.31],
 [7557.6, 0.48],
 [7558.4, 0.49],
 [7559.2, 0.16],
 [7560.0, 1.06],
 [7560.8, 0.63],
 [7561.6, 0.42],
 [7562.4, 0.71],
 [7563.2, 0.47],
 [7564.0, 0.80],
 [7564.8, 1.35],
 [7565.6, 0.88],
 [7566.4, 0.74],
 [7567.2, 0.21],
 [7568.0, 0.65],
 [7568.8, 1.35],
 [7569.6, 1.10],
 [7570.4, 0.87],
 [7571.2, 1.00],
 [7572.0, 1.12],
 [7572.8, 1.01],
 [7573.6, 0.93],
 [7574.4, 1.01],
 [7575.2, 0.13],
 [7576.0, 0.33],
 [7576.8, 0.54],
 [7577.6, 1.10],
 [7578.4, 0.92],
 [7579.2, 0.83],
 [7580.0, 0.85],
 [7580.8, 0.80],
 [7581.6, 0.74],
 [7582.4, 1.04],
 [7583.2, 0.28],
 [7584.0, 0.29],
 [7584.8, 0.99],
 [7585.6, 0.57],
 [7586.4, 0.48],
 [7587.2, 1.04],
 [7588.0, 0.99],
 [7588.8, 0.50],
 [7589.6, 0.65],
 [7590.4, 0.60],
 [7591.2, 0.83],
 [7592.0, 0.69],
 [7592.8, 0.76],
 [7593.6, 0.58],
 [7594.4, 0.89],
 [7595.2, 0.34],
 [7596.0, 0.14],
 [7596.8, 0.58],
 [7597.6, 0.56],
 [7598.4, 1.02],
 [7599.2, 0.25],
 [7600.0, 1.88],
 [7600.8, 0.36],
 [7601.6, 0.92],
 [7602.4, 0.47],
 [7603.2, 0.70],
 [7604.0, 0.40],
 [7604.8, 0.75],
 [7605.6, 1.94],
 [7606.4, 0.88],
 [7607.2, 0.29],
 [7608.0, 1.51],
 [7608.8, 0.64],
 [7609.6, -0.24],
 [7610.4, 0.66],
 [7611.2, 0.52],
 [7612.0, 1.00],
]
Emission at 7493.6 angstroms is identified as H-alpha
